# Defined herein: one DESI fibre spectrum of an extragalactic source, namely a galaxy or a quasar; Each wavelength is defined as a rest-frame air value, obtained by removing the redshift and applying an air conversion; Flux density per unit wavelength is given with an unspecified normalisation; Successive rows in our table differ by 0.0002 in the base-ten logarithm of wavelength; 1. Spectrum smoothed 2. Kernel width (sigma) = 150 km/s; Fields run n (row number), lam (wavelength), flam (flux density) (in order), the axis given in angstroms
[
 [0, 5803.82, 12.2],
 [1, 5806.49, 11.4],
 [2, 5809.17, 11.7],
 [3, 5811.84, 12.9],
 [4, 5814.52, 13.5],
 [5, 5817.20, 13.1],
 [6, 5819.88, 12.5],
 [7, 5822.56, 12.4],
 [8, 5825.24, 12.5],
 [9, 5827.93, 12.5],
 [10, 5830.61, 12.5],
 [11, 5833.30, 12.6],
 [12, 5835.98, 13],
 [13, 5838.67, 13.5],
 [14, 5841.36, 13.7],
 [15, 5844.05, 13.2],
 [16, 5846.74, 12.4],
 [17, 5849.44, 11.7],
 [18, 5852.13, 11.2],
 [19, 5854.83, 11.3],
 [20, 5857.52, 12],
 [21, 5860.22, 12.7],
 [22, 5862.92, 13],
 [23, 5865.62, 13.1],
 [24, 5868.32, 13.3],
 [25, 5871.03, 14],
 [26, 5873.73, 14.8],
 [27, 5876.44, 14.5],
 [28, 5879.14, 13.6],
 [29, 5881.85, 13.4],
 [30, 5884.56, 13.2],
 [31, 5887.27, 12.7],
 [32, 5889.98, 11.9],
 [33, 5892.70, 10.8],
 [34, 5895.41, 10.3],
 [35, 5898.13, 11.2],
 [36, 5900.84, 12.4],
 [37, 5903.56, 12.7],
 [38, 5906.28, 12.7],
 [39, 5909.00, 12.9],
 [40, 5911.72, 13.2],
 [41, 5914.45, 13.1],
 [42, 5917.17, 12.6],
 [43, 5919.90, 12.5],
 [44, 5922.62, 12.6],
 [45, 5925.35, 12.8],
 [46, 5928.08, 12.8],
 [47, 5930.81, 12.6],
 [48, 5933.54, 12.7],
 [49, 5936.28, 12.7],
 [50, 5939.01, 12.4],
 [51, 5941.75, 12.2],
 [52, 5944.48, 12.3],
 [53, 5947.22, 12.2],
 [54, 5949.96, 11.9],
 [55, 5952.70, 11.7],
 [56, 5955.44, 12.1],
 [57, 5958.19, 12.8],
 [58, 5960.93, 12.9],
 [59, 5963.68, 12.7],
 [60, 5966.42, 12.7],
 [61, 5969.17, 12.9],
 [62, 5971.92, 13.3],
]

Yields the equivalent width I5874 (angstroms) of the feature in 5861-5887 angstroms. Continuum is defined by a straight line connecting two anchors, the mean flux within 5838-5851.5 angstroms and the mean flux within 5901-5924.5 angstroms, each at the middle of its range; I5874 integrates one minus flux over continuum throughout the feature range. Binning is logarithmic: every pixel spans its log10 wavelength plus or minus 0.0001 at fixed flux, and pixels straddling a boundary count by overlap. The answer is -1.7 angstroms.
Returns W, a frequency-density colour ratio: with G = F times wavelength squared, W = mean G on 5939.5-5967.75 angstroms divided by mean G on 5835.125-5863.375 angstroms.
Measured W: 1.02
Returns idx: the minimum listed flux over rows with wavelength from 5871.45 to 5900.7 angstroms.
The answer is 10.3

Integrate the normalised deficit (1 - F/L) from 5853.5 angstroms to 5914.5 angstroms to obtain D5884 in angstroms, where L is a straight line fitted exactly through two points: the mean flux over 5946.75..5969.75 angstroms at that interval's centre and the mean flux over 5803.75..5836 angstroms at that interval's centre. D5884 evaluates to -1.2 angstroms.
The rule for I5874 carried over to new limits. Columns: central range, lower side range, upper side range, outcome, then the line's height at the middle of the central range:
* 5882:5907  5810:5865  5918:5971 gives 1.03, 12.6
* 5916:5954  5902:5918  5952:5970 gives 0.87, 12.7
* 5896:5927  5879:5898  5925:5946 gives -0.57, 12.3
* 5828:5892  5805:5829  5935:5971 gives -2.15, 12.5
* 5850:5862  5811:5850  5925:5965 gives 0.85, 12.7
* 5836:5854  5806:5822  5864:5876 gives 0.88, 13.3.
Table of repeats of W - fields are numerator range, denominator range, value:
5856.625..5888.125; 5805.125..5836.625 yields 1.09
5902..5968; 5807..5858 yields 1.04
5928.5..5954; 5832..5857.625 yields 1.02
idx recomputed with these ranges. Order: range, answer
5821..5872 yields 11.2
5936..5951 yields 11.9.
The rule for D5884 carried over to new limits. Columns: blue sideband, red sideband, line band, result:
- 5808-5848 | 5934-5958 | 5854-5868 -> 0.1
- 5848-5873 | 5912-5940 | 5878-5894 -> 0.0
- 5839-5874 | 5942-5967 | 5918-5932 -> -0.2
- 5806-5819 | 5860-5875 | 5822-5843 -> 0.1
